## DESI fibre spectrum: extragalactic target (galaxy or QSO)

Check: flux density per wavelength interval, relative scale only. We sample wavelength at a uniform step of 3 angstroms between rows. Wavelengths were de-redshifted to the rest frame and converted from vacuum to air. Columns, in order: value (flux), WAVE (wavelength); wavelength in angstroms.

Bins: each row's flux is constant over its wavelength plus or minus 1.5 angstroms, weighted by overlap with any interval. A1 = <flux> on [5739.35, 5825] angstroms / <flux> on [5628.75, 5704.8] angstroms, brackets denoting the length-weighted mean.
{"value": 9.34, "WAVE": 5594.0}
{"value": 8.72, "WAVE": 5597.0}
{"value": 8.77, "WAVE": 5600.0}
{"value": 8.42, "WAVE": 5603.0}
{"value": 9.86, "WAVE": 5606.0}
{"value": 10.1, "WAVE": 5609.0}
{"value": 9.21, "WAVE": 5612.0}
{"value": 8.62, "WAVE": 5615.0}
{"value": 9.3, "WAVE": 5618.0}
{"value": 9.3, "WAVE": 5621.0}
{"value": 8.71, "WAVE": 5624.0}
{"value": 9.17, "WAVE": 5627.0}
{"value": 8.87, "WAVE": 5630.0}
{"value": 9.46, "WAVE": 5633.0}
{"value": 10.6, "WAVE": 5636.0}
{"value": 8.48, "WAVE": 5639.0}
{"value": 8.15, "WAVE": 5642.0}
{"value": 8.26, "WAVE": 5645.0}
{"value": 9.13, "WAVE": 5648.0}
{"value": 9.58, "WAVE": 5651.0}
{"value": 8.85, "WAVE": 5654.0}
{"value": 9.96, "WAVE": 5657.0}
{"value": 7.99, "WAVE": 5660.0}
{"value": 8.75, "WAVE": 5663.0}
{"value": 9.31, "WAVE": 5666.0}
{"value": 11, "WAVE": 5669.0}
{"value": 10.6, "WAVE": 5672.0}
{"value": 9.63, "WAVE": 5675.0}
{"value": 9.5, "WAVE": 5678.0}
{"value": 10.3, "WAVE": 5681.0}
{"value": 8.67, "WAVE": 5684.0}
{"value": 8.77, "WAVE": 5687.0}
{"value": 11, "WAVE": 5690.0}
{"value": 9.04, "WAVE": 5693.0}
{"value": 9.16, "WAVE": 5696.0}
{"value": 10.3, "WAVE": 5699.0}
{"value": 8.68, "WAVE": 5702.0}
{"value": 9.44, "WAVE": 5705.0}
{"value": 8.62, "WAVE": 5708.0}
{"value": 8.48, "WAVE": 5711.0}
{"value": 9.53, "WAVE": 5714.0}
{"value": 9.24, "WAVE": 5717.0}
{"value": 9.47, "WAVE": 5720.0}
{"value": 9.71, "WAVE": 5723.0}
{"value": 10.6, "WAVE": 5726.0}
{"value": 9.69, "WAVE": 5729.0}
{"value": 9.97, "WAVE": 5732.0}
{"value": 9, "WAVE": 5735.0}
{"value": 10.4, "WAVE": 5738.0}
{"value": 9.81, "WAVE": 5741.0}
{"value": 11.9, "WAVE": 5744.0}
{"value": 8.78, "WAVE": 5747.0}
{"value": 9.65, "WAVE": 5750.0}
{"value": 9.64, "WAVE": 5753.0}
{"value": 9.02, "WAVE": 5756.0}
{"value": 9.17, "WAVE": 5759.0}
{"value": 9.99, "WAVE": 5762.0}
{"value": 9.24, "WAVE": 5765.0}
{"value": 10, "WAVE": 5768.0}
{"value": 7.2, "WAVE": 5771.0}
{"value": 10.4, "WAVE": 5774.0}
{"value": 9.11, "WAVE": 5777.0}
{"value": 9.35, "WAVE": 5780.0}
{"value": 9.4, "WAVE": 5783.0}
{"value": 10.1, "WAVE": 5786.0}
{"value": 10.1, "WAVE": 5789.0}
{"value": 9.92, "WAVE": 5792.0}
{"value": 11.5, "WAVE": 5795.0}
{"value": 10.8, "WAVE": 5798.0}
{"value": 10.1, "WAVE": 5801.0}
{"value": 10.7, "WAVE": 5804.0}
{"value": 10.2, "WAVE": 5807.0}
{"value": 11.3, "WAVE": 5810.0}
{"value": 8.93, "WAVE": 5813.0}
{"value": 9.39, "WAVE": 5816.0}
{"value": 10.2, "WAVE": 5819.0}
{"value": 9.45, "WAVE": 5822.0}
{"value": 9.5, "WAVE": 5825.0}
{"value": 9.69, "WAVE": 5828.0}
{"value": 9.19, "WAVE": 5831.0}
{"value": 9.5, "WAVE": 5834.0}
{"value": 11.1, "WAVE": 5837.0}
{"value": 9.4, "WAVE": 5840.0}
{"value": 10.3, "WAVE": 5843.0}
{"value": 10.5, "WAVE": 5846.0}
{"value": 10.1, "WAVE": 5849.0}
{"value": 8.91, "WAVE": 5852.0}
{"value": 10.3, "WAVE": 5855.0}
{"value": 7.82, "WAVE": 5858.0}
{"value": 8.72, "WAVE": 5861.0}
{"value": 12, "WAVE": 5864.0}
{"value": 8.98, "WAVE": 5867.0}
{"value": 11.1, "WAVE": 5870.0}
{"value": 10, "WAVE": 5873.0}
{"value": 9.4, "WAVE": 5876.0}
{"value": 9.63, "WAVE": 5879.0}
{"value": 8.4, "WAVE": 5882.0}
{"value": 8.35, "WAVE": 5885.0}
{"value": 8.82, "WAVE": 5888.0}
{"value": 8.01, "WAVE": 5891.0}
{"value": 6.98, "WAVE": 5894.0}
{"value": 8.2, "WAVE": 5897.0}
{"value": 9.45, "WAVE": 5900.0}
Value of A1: 1.05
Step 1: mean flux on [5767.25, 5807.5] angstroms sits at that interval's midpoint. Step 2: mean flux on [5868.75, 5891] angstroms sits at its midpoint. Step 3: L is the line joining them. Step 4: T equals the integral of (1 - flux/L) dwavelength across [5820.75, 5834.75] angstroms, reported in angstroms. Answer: 0.24 angstroms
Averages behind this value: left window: 9.91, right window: 9.27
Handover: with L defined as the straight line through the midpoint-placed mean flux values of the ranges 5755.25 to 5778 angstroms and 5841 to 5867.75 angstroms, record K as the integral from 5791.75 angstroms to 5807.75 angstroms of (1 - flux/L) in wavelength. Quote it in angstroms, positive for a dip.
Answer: -1.9 angstroms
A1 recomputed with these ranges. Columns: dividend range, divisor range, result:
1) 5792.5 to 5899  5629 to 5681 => 1.03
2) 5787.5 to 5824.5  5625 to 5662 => 1.13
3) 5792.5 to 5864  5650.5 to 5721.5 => 1.06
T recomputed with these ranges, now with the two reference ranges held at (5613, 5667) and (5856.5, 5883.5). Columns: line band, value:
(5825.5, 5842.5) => -0.6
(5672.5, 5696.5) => -1.2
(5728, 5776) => -1.7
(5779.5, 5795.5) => -1.1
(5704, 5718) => 0.2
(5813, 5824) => -0.1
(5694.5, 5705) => -0.3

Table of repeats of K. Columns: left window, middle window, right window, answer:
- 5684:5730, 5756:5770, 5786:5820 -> 0.66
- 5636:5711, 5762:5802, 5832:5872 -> -0.51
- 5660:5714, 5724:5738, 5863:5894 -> -0.68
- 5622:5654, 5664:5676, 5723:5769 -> -1.09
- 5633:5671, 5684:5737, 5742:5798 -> 0.12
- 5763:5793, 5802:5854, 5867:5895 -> -3.71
